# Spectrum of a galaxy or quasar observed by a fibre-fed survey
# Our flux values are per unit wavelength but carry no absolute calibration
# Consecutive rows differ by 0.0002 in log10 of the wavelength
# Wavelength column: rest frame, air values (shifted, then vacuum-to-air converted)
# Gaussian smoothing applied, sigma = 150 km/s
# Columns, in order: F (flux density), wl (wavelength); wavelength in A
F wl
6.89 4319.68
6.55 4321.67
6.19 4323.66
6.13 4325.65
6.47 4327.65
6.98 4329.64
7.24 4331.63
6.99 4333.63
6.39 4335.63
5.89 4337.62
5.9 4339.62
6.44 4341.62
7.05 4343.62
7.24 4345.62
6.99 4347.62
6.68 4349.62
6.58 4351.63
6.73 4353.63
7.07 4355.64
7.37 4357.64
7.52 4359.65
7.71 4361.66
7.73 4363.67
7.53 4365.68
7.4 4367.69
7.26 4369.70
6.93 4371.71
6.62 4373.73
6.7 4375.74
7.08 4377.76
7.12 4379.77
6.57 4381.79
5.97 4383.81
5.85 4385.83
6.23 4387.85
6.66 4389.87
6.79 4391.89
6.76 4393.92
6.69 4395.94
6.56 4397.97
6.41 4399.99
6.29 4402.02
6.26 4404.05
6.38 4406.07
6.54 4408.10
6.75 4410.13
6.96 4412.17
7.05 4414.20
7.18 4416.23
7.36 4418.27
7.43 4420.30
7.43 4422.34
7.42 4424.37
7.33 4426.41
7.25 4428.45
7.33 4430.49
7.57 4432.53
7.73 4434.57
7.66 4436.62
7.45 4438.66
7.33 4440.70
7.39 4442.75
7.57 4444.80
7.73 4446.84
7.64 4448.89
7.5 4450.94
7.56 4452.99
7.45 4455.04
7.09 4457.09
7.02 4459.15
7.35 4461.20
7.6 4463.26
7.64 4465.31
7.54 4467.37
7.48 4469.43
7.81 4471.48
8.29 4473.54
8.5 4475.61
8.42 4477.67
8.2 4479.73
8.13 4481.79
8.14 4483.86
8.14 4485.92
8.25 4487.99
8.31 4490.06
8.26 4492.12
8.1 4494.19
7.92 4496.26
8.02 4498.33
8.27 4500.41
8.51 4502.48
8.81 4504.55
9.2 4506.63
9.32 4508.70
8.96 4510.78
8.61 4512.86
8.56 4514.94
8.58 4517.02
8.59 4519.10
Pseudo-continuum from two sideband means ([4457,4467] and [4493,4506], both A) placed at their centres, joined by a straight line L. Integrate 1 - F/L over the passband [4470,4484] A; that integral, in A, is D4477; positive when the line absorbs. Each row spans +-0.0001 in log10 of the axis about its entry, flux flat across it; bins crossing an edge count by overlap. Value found -0.8 A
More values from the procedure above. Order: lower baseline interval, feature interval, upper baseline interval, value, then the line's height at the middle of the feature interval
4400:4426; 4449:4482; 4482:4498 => 0.21 A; 7.76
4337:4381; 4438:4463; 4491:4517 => 1.70 A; 7.97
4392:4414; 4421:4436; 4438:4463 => -0.86 A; 7.04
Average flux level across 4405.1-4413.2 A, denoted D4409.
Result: 6.65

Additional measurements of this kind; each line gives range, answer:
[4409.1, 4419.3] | 7.06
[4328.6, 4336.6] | 6.9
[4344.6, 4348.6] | 7.12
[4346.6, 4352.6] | 6.75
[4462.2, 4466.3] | 7.62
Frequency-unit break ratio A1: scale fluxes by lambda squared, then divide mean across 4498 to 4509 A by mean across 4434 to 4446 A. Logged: 1.19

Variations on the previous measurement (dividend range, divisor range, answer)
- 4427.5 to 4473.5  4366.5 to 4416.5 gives 1.15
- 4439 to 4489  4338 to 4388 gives 1.18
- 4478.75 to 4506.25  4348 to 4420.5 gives 1.27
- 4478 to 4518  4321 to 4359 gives 1.36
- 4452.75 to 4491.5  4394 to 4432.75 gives 1.16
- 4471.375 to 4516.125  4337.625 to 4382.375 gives 1.28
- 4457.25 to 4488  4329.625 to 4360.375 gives 1.22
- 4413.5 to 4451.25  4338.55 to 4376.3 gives 1.10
